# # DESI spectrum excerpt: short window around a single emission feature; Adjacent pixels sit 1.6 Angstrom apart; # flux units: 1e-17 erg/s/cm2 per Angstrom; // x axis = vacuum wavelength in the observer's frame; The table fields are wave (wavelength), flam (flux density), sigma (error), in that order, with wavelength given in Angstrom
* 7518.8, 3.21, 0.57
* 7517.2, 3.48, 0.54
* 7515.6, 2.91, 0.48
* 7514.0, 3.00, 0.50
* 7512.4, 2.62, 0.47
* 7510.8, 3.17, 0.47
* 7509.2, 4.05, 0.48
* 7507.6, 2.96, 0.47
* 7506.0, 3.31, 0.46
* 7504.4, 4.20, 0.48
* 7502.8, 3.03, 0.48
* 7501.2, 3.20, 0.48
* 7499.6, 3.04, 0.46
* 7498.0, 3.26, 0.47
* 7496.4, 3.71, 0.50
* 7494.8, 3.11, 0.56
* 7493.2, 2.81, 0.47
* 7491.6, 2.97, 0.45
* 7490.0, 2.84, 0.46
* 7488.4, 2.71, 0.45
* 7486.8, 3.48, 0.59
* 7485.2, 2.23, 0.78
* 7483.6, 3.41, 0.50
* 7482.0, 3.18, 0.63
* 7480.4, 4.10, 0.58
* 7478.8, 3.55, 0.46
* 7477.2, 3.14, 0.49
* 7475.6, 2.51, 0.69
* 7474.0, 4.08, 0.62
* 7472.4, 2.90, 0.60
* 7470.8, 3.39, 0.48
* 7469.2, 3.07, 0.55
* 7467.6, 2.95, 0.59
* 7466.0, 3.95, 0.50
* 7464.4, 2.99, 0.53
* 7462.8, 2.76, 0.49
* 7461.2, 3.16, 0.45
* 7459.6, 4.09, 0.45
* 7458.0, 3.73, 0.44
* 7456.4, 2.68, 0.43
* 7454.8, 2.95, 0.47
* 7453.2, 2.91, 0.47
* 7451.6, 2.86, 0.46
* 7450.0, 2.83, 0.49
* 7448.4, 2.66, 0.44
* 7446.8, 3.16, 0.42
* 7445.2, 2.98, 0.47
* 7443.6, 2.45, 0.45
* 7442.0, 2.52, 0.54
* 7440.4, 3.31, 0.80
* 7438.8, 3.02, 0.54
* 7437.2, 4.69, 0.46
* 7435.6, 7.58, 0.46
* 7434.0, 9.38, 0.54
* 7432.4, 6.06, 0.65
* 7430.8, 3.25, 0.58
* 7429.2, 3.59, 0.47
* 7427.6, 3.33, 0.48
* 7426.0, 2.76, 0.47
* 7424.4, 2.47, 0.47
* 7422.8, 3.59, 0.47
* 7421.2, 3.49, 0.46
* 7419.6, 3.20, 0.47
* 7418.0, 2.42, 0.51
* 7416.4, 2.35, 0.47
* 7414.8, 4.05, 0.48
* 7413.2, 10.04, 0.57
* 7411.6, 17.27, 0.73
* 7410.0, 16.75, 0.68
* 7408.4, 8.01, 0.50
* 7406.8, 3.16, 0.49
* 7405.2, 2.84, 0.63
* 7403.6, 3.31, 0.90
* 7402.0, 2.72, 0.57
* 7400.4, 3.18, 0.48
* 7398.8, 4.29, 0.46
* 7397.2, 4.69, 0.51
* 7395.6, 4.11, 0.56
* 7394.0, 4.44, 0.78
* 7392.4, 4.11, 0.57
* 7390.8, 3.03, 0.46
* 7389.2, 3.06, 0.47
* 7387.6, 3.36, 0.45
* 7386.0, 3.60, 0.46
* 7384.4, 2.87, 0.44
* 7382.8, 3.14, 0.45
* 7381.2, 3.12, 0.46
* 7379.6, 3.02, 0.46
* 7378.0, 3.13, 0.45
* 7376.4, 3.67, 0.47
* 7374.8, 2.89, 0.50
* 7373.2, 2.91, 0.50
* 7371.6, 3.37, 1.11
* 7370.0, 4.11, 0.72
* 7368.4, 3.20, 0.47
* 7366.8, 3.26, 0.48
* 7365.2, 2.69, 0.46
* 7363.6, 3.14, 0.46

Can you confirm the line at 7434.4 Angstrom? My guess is [N II]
